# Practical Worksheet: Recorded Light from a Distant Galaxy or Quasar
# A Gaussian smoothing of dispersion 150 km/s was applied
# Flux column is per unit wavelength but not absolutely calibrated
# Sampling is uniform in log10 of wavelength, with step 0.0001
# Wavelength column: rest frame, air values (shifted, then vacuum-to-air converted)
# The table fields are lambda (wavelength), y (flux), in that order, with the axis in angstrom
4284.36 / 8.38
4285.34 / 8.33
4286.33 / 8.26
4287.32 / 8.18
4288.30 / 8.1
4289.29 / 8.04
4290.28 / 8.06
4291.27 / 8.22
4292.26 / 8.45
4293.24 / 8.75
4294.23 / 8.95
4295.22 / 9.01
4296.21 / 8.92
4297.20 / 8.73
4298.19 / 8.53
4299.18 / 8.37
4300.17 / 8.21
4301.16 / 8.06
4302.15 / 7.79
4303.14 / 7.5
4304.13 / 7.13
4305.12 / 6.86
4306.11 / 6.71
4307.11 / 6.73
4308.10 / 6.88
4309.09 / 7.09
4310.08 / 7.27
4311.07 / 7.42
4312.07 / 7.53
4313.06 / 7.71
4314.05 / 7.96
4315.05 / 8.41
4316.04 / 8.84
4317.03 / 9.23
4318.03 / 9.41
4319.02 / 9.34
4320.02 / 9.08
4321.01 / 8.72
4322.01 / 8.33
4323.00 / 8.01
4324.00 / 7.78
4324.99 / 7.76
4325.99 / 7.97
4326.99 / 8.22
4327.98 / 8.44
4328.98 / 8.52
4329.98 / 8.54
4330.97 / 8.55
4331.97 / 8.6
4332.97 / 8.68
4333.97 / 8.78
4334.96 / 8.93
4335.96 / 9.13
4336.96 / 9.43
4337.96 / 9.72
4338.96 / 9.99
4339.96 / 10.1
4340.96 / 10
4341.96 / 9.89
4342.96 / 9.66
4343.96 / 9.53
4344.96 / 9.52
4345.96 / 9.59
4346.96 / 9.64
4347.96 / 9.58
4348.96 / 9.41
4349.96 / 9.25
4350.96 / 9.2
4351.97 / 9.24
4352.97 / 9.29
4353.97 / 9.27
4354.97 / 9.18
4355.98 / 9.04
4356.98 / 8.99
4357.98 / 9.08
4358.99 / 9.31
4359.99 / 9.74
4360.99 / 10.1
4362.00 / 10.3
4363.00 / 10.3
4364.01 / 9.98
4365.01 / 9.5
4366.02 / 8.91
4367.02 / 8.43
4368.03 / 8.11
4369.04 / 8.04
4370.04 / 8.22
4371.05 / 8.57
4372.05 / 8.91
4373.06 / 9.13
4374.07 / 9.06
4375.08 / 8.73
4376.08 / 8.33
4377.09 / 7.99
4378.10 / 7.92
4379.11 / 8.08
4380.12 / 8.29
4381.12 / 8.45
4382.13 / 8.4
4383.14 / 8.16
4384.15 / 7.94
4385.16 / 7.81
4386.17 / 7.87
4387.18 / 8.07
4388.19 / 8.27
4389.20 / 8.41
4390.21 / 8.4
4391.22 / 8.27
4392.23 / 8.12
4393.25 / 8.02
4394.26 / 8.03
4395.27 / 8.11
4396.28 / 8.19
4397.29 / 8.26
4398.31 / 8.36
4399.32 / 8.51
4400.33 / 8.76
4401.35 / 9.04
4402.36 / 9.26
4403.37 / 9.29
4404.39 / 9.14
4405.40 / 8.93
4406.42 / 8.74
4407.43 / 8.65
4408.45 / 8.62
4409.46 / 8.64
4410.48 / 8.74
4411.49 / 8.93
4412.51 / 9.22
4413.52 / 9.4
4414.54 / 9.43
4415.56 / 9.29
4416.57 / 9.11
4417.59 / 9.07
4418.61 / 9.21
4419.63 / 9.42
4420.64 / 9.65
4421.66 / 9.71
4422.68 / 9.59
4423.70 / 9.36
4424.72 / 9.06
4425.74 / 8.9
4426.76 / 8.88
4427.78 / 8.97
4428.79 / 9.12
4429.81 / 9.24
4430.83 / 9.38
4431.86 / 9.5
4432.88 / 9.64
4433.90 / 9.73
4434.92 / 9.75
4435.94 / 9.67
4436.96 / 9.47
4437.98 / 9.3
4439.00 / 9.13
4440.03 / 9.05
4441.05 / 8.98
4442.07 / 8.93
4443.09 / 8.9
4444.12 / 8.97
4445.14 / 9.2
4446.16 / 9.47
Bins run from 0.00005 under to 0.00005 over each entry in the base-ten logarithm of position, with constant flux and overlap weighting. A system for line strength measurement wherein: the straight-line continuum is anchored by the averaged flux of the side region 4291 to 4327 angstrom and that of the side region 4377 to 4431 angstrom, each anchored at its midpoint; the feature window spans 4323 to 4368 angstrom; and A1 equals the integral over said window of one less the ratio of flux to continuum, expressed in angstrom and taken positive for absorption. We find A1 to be -4.53 angstrom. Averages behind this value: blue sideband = 8.1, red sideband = 8.72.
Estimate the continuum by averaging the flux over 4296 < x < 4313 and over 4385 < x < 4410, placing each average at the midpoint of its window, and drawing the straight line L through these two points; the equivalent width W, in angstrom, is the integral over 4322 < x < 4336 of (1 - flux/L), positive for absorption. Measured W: -1.0 angstrom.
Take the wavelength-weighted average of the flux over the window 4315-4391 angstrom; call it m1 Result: 8.89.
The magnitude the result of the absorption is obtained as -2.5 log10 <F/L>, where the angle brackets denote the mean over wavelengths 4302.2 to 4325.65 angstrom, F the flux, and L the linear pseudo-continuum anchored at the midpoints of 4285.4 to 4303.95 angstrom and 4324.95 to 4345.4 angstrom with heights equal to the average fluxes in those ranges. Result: 0.10 mag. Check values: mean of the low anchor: 8.32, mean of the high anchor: 9.07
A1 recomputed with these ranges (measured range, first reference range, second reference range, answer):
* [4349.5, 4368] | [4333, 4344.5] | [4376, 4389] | -1.0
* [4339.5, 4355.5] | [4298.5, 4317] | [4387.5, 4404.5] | -3.0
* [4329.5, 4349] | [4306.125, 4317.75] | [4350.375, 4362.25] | -1.4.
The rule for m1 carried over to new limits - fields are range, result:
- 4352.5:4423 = 8.8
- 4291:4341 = 8.37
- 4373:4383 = 8.4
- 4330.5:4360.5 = 9.35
